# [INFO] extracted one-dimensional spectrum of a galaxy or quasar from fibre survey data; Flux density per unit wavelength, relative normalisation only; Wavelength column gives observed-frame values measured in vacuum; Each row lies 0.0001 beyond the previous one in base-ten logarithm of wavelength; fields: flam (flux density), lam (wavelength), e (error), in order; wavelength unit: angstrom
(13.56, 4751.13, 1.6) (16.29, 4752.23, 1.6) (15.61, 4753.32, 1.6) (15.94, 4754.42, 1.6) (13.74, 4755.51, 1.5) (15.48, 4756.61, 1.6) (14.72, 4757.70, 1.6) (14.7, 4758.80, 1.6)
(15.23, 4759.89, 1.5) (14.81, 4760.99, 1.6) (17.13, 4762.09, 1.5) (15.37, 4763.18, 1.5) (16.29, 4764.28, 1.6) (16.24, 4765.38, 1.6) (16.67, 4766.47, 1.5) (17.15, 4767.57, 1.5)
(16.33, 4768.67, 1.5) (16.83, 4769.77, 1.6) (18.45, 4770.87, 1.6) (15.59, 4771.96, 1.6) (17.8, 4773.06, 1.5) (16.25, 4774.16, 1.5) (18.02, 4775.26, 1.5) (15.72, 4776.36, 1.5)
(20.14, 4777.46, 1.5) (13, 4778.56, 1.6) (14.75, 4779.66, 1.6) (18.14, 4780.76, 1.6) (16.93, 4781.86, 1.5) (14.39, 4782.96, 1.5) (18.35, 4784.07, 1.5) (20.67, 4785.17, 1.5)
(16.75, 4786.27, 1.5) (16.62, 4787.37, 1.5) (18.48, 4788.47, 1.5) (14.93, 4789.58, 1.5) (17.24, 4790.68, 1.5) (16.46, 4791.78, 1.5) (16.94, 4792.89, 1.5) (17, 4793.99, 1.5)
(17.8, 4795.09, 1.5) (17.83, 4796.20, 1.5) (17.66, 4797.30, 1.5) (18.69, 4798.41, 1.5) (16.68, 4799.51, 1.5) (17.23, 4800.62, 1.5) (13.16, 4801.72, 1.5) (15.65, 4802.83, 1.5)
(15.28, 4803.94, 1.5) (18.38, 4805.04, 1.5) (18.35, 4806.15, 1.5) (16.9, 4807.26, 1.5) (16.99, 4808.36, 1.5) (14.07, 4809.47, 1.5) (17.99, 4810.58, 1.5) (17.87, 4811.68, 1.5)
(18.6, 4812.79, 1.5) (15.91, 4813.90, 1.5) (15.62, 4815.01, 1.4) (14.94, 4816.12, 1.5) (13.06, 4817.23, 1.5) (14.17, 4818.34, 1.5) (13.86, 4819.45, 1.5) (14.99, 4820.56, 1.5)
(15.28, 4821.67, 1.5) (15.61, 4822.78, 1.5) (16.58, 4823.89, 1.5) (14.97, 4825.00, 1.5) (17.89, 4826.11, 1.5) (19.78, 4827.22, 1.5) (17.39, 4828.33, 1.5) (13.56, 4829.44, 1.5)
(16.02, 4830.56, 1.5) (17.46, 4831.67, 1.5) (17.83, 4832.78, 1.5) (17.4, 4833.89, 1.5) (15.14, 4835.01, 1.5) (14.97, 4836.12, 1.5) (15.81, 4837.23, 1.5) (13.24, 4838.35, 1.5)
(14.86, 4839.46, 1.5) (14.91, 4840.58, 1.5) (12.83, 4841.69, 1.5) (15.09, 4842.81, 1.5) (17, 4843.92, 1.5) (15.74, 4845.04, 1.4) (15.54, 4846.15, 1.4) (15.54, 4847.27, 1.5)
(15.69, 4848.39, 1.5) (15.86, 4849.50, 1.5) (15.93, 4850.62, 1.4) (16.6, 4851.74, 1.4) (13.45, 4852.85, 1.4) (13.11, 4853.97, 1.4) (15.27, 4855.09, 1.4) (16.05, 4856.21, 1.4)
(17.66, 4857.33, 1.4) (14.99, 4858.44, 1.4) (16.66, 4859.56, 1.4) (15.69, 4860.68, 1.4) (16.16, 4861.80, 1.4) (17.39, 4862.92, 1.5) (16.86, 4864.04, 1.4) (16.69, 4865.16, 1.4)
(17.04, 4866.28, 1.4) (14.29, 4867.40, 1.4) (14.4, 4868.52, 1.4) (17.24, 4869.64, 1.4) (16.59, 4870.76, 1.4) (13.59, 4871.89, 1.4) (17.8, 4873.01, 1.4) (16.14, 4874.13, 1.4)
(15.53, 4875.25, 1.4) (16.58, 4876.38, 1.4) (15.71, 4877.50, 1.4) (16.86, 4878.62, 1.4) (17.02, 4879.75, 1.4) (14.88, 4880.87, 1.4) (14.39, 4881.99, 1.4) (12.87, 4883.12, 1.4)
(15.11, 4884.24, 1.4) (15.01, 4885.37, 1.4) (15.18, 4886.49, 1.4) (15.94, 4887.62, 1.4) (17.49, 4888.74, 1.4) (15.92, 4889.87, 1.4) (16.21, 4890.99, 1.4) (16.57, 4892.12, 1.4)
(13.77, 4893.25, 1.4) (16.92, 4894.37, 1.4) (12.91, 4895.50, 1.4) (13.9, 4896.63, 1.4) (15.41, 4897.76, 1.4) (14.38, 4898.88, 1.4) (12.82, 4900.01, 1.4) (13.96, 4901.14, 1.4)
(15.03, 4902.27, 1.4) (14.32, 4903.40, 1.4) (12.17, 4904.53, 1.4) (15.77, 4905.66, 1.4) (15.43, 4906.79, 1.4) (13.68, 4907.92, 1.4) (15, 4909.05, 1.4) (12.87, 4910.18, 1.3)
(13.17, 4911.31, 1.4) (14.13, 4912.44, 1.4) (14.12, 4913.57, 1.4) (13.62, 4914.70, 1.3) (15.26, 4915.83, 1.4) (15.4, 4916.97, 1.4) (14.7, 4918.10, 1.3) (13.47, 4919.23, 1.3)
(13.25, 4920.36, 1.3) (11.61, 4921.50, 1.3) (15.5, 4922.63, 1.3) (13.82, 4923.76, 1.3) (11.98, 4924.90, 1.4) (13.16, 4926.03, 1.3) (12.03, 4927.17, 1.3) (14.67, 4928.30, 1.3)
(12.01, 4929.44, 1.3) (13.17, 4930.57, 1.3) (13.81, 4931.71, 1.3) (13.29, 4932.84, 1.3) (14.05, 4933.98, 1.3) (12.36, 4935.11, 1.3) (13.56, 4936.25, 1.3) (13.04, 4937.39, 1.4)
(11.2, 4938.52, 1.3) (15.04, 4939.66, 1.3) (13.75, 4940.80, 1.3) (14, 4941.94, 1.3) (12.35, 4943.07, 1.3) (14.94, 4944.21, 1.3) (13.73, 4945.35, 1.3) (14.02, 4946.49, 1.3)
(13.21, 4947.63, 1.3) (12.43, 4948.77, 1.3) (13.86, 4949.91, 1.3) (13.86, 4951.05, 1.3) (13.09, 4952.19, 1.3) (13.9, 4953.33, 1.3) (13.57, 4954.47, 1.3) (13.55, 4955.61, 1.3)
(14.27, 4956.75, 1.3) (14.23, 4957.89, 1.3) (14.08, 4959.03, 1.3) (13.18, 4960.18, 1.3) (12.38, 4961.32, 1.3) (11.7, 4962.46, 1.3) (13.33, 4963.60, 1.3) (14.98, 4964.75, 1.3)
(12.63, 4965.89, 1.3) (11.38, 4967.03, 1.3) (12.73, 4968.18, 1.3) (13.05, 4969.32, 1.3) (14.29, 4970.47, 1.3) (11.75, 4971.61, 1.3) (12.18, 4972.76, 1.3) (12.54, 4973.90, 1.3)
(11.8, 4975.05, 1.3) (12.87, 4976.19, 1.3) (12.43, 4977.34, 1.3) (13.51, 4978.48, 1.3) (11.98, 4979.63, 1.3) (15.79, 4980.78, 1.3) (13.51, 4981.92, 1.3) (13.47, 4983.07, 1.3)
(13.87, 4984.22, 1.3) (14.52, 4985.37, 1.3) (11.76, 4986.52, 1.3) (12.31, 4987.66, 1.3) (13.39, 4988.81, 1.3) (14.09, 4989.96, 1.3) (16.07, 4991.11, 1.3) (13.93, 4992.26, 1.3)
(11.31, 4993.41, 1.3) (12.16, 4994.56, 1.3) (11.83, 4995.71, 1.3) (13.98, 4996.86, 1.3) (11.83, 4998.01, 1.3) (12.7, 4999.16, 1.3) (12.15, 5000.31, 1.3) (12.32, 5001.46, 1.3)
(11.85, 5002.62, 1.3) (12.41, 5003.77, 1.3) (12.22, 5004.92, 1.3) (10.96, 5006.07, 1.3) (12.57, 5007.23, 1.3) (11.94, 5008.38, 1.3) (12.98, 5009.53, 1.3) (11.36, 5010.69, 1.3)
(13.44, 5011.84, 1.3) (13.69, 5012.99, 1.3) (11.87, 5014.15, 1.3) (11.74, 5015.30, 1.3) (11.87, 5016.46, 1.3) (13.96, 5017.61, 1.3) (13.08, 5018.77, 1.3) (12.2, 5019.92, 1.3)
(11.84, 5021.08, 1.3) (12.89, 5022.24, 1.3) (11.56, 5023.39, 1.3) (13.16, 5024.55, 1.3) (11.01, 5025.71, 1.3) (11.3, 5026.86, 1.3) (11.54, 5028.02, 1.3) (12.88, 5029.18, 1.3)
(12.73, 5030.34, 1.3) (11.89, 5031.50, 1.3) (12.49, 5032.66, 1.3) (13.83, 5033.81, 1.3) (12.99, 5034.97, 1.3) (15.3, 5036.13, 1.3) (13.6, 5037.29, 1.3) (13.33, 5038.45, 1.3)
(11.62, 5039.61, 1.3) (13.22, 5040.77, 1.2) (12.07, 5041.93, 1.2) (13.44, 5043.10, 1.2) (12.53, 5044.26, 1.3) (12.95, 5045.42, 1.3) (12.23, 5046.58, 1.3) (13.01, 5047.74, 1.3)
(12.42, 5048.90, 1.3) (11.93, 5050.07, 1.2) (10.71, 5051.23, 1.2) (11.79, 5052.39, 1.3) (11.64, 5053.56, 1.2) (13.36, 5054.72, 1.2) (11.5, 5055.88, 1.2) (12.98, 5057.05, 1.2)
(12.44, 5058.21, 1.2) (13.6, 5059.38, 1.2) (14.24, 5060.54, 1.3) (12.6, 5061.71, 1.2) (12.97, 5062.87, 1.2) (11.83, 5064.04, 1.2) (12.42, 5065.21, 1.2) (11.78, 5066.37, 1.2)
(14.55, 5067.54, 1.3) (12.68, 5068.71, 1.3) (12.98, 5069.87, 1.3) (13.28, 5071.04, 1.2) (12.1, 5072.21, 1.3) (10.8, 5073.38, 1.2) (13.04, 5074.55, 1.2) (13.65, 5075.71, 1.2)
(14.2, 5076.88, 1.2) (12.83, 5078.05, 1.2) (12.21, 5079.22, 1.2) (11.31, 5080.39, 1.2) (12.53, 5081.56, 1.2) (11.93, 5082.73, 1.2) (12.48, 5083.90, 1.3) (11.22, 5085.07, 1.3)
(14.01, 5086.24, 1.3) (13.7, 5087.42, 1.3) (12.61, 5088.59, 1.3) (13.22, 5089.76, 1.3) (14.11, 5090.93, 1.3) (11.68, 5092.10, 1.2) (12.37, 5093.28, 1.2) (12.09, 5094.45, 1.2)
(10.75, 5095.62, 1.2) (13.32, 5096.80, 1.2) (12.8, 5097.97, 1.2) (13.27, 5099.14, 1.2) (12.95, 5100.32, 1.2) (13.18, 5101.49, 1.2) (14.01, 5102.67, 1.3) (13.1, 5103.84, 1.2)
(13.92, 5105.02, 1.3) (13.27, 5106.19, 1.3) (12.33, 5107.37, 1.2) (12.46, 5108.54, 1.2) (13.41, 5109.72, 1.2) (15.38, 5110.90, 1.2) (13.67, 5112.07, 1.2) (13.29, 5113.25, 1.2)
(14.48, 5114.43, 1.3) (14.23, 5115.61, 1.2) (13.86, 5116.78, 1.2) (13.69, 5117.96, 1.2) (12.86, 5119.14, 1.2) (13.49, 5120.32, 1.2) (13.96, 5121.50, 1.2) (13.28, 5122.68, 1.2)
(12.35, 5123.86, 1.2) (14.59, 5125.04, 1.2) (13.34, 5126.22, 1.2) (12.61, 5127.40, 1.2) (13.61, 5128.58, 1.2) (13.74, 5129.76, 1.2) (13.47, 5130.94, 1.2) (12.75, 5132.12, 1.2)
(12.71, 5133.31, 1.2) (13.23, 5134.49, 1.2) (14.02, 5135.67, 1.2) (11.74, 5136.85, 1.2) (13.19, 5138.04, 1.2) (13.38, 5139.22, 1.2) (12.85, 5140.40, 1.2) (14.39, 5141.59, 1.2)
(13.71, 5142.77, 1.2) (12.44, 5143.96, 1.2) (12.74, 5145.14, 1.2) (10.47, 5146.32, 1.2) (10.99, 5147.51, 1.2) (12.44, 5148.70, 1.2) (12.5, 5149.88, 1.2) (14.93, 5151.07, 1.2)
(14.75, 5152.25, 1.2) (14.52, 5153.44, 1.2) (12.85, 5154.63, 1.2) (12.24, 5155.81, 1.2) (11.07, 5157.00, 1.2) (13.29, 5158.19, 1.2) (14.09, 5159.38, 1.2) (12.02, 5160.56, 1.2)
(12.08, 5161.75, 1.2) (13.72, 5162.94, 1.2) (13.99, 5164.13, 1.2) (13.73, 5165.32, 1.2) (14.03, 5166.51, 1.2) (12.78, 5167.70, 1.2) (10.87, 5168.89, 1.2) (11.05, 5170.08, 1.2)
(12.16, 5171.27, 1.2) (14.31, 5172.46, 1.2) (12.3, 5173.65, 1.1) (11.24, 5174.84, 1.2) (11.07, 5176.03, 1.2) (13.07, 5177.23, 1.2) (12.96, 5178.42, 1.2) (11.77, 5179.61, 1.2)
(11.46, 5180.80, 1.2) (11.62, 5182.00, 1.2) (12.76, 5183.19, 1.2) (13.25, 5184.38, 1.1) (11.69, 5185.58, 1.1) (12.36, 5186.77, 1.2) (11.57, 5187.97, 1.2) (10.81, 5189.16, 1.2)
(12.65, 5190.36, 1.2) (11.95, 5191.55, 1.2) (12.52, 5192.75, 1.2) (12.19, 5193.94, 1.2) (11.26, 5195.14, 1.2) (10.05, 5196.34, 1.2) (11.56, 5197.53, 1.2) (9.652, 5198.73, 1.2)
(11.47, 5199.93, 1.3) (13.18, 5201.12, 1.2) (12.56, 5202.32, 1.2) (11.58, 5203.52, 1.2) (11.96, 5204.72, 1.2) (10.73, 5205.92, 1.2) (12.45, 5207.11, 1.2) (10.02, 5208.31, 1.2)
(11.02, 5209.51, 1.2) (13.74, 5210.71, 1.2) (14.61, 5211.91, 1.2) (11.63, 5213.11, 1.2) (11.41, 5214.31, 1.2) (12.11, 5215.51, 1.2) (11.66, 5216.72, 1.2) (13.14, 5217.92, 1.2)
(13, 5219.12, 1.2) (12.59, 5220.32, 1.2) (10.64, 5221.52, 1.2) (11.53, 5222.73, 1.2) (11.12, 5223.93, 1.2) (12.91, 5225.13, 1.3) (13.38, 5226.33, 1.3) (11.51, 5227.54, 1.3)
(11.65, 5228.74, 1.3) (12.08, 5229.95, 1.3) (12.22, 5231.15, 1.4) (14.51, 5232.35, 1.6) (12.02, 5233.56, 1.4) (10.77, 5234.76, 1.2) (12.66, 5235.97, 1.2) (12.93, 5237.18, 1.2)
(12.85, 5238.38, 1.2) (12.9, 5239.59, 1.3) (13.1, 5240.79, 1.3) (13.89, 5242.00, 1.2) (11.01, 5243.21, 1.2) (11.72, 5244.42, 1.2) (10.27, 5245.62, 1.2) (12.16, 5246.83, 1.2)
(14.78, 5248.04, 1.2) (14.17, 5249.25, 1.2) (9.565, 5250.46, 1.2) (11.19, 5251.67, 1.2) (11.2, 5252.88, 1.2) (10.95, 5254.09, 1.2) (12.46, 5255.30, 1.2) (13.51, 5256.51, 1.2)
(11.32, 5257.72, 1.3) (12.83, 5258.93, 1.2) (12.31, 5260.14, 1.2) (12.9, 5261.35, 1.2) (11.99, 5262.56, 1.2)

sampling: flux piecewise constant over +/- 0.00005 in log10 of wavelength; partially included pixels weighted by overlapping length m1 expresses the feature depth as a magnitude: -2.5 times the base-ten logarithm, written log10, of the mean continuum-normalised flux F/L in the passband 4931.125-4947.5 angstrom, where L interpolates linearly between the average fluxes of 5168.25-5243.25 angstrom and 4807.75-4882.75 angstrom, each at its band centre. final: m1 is 0.103 mag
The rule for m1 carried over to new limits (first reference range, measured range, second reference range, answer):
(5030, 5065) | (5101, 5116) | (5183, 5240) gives -0.094 mag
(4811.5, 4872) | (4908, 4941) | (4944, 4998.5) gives 0.046 mag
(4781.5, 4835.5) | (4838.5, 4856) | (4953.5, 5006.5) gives 0.043 mag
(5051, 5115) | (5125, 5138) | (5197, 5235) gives -0.055 mag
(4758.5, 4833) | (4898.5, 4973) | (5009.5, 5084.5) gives 0.062 mag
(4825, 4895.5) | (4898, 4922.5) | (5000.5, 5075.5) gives 0.062 mag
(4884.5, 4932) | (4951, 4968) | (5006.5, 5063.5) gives 0.023 mag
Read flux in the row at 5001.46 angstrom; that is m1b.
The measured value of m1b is 12.32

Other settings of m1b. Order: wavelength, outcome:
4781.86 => 16.93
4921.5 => 11.61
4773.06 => 17.8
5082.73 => 11.93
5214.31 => 11.41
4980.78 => 15.79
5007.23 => 12.57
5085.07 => 11.22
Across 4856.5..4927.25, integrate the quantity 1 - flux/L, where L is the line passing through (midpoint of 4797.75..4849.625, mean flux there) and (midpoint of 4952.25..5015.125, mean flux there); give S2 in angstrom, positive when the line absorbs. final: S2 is -1.5 angstrom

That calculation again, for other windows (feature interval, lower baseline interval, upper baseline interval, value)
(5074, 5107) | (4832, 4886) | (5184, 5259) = 1.26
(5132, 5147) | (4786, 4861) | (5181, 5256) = -0.04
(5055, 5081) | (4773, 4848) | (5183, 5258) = 1.74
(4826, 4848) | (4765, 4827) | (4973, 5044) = -0.01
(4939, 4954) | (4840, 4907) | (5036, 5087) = 0.69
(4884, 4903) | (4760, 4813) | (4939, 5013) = -0.47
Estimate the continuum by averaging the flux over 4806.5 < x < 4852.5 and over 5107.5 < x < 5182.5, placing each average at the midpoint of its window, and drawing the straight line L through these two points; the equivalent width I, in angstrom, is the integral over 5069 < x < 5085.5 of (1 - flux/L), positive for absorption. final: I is 1.4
